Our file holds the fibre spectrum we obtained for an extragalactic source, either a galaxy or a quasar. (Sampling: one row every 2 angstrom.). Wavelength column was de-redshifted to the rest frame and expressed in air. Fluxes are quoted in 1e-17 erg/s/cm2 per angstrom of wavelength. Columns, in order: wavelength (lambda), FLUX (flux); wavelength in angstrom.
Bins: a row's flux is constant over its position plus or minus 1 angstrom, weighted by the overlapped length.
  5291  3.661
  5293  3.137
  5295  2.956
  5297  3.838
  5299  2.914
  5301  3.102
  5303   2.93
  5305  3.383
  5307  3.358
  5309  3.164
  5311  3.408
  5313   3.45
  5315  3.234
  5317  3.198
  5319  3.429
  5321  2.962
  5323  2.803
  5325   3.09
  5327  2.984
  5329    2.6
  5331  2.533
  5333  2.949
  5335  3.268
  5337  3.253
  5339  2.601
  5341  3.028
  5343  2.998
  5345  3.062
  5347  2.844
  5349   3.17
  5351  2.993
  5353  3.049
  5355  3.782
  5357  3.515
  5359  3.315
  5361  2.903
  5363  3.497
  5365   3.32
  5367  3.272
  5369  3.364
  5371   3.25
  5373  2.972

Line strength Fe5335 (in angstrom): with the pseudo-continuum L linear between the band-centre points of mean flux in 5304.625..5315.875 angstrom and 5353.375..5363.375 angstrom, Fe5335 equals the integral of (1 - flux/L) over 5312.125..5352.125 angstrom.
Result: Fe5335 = 3.9 angstrom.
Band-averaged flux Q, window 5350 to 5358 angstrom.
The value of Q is 3.33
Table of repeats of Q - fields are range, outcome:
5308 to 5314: 3.34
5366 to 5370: 3.32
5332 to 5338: 3.16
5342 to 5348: 2.97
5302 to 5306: 3.16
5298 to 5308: 3.14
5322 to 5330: 2.87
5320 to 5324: 2.88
